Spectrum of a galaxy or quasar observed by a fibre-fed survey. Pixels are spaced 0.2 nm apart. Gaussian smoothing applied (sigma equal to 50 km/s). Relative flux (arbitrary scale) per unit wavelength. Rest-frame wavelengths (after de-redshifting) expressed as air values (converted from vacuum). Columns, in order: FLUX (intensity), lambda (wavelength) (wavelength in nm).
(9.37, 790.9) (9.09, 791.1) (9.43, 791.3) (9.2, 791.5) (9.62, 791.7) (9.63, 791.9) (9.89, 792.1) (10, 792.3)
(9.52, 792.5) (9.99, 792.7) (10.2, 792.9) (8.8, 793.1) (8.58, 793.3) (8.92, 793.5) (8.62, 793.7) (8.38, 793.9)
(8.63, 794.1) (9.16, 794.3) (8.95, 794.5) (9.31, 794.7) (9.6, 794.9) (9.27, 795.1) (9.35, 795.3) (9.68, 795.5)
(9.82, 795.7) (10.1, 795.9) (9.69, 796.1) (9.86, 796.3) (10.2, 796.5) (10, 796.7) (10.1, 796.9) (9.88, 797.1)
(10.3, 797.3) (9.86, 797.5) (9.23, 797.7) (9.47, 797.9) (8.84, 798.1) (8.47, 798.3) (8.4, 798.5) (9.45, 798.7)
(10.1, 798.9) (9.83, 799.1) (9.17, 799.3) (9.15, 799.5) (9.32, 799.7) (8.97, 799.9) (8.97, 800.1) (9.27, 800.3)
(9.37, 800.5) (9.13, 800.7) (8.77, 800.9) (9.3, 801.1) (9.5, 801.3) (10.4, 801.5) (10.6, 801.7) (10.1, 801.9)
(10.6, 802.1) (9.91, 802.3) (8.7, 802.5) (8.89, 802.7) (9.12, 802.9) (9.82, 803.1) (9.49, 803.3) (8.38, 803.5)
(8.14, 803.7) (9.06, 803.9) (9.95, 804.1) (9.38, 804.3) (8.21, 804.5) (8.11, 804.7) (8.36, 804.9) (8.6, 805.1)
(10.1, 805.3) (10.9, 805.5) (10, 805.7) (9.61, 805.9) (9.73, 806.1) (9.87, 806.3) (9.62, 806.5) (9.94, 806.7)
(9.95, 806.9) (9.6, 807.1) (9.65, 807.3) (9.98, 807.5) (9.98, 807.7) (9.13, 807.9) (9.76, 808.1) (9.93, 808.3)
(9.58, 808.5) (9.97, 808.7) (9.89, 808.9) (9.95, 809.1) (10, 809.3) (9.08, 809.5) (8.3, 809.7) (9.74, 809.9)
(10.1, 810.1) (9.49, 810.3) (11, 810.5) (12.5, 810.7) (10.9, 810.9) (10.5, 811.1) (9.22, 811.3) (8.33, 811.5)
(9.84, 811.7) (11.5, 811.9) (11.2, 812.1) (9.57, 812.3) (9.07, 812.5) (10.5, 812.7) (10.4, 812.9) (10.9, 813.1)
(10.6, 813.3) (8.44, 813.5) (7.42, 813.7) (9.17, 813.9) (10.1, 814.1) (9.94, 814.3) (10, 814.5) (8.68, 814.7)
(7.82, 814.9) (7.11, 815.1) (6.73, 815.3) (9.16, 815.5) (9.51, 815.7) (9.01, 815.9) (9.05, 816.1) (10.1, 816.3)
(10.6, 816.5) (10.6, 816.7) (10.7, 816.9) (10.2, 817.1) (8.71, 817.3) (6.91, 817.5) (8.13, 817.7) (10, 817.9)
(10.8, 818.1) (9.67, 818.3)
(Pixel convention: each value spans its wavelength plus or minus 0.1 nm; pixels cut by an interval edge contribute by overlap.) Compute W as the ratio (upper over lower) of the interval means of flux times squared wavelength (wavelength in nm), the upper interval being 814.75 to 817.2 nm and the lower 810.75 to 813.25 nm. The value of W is 0.9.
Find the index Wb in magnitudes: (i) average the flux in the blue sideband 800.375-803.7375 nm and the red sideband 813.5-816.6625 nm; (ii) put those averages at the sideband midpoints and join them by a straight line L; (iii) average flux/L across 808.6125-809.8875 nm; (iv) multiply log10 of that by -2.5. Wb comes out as -0.04 mag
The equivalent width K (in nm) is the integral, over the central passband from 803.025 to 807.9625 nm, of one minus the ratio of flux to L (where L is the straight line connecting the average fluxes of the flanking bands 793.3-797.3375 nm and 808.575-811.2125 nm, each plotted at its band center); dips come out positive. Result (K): 0.24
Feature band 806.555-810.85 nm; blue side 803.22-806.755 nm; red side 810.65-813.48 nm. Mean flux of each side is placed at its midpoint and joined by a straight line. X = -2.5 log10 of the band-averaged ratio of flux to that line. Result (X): -0.01 mag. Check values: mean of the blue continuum 9.29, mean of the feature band 9.89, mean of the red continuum 10.3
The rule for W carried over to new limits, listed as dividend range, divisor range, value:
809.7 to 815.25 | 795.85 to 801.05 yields 1.07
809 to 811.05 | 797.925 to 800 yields 1.13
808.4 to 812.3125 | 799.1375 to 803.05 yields 1.09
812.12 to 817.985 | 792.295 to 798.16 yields 1.03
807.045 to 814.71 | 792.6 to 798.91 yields 1.09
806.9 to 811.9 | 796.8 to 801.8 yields 1.07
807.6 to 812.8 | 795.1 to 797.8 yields 1.05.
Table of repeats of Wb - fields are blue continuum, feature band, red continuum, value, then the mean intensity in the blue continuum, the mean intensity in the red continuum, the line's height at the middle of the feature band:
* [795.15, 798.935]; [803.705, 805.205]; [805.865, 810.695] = 0.11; 9.61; 9.8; 9.73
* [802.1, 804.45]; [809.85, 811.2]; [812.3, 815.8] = -0.16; 9.21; 9.16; 9.18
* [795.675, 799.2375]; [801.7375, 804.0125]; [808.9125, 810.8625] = 0.05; 9.64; 10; 9.81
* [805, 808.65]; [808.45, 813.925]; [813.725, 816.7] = -0.06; 9.78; 9.08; 9.41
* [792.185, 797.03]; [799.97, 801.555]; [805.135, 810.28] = 0.03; 9.45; 9.76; 9.59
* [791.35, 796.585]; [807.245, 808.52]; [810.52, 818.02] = -0.02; 9.42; 9.56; 9.52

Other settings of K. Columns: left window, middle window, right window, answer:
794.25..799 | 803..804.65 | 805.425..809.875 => 0.11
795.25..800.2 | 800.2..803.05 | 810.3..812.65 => 0.06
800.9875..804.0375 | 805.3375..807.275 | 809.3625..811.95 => -0.04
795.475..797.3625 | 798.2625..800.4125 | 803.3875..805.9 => 0.10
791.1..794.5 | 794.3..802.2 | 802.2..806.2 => -0.25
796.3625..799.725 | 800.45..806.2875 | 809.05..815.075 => 0.14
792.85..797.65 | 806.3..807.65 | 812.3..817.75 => -0.07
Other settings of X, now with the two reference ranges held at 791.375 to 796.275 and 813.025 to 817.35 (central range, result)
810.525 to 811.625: -0.11 mag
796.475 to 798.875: -0.02 mag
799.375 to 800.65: 0.02 mag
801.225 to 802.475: -0.09 mag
